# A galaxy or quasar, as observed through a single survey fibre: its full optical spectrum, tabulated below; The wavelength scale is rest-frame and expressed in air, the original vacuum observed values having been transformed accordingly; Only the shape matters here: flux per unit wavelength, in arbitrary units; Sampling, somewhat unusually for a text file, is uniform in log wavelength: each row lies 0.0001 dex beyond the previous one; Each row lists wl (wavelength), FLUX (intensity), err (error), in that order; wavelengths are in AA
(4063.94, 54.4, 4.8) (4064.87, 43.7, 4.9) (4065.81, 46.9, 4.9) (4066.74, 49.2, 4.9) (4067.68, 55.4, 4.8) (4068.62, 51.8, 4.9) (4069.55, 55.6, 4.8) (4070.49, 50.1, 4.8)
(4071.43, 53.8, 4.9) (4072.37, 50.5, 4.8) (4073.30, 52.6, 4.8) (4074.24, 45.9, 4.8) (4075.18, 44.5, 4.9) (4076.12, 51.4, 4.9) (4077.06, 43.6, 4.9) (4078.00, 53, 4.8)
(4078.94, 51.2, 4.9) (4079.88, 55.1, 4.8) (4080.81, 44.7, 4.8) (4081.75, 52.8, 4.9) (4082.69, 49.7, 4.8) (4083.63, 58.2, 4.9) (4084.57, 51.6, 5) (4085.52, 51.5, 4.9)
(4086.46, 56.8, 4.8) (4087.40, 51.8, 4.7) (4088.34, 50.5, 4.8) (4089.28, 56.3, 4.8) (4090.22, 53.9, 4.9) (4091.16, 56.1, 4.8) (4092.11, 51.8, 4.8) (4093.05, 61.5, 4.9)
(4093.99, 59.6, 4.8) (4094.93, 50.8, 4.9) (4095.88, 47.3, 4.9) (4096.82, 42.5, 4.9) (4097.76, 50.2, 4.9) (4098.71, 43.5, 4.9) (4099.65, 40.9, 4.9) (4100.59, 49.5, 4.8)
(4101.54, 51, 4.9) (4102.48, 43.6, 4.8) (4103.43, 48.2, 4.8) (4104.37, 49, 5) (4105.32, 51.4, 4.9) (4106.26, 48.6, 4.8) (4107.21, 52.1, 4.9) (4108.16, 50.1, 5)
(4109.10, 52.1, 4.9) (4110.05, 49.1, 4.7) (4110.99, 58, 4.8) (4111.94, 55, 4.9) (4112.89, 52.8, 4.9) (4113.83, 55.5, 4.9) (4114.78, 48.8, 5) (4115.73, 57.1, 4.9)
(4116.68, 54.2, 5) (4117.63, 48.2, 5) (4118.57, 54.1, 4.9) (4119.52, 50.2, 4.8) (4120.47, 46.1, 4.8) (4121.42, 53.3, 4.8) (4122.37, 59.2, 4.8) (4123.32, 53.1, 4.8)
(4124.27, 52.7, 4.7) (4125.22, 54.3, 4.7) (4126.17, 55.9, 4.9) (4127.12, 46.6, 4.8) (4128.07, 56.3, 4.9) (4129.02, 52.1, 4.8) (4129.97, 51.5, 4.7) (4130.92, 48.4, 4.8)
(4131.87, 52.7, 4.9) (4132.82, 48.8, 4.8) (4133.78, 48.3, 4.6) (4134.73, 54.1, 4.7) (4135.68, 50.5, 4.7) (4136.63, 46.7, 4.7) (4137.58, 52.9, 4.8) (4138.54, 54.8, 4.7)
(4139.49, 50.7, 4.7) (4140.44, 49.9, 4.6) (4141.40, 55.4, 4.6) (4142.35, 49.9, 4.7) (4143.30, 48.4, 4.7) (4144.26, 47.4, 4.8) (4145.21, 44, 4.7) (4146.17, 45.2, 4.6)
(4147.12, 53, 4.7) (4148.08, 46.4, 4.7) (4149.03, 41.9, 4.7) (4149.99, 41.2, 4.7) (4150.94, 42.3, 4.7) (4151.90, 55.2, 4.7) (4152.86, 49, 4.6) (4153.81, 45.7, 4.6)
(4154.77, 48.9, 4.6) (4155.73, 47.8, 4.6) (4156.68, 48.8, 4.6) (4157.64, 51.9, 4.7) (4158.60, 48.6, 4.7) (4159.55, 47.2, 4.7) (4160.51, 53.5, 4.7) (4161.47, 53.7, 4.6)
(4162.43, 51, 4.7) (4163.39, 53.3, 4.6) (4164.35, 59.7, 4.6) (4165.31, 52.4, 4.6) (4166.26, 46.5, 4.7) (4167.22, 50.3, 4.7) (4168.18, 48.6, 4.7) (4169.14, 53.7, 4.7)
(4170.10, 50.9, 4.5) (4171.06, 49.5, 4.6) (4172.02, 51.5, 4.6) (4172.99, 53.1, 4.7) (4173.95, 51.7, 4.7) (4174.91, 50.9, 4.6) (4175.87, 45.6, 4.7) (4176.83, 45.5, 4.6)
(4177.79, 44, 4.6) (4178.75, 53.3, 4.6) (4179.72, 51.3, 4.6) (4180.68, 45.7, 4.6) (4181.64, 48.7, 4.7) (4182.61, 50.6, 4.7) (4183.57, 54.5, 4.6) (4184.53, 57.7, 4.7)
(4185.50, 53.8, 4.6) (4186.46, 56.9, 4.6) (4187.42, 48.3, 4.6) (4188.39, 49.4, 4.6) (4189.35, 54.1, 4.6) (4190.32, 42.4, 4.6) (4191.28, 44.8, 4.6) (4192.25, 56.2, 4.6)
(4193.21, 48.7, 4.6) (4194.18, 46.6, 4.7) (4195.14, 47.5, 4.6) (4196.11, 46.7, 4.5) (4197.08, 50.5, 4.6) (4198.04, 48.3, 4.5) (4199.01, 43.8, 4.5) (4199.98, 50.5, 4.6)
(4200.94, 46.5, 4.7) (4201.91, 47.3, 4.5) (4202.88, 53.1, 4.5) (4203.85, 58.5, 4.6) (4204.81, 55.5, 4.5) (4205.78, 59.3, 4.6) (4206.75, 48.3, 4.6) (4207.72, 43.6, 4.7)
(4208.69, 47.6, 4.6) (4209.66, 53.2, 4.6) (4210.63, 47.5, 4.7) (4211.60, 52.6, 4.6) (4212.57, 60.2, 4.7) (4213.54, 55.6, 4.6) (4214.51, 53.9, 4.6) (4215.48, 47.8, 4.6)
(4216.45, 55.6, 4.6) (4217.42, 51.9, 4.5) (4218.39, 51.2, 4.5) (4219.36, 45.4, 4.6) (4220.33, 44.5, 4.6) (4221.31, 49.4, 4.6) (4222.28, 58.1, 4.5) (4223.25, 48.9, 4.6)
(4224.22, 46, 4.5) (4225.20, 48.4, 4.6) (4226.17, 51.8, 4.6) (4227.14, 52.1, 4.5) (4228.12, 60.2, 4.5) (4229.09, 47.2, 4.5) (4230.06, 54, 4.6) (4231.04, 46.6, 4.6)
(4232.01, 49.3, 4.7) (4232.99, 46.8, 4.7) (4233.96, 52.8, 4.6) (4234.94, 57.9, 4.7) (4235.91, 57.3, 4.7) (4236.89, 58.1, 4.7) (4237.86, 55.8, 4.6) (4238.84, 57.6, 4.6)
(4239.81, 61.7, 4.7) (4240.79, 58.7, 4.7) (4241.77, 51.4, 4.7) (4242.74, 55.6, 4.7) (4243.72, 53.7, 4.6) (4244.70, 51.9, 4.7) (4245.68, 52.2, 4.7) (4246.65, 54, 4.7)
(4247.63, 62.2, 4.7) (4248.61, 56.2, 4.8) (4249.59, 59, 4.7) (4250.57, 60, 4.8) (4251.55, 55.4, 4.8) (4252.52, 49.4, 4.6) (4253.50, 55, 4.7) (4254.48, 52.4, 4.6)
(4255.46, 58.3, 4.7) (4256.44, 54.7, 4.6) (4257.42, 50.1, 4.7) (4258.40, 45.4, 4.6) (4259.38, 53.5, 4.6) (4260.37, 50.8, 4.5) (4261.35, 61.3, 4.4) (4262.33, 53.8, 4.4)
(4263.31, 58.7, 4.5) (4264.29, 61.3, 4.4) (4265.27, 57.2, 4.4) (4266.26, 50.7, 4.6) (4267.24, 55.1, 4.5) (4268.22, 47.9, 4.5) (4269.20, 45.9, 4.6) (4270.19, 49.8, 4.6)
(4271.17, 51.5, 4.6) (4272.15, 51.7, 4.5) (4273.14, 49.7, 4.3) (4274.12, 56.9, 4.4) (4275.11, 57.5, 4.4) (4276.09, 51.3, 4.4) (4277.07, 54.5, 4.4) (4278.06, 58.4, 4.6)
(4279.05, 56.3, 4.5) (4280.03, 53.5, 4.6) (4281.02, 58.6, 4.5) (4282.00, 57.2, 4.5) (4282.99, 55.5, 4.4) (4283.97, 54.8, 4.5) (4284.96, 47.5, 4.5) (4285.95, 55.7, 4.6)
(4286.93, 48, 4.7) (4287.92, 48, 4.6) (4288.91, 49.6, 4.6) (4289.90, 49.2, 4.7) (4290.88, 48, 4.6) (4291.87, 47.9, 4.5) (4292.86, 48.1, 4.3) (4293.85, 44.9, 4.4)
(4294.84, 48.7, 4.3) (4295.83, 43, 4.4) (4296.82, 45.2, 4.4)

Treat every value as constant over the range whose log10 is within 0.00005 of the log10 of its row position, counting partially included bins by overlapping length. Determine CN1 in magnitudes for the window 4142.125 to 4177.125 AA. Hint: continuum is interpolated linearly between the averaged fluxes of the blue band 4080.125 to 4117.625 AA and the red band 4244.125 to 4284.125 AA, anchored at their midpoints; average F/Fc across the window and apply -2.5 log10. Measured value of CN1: 0.069 mag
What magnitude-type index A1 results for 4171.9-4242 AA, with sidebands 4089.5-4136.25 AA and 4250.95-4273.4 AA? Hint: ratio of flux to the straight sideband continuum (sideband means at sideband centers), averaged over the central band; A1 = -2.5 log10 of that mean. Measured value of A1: 0.026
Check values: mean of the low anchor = 51.5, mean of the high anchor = 53.1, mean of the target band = 51.3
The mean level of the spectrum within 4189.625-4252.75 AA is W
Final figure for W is 52.1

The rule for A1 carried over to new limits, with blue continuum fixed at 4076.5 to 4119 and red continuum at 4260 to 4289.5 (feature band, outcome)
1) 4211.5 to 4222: 0.024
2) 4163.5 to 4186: 0.031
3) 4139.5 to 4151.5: 0.104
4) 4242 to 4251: -0.053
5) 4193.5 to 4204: 0.085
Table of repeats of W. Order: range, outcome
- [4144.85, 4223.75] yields 50.1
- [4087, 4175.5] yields 50.8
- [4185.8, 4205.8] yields 50.1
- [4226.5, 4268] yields 54.6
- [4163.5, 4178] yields 50.5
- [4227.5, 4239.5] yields 53.7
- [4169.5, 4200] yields 49.8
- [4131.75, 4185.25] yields 49.9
